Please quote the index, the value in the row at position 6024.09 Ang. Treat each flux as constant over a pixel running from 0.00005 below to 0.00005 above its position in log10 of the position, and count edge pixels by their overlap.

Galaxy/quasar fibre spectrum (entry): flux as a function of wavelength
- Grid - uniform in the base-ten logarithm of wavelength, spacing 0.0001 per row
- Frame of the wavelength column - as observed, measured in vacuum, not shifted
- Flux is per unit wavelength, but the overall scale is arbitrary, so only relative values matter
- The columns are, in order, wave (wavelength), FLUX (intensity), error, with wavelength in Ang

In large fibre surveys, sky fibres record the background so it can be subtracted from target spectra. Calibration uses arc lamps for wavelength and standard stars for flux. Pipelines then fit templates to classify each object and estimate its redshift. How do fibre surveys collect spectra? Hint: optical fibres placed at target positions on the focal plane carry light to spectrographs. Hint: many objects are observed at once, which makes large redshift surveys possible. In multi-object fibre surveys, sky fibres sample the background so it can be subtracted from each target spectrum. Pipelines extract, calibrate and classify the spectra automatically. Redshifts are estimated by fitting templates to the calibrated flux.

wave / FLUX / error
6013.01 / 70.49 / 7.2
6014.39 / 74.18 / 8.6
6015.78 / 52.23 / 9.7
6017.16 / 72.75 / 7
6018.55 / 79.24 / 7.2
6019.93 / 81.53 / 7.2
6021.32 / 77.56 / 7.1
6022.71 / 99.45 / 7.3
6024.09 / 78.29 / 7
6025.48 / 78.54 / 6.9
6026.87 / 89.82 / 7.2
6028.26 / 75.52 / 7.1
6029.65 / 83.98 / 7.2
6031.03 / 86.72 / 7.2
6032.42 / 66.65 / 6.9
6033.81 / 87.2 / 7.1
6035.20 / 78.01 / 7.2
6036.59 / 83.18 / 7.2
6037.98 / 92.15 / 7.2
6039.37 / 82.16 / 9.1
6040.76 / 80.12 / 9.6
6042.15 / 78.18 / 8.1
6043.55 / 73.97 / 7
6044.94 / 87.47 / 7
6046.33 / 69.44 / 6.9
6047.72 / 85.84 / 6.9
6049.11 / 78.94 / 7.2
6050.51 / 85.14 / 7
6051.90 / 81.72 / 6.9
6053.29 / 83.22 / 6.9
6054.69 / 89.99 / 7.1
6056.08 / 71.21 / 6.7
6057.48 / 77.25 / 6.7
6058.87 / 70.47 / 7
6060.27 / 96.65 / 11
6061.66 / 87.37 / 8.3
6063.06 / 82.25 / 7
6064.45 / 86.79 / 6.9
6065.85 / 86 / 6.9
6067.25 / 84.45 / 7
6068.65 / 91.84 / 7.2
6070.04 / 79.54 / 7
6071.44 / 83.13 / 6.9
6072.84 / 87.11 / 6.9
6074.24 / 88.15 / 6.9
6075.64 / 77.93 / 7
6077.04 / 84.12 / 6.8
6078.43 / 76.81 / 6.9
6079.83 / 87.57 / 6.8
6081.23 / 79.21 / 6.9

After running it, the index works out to 78.29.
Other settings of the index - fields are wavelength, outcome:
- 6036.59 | 83.18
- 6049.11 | 78.94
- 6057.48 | 77.25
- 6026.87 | 89.82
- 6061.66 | 87.37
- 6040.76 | 80.12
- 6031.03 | 86.72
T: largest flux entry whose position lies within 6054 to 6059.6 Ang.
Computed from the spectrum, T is 89.99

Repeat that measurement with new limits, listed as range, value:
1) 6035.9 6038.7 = 92.15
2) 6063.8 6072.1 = 91.84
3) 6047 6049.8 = 85.84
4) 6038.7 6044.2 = 82.16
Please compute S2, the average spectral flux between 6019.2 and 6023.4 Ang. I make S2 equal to 86.1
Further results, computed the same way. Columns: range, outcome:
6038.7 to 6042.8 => 80.2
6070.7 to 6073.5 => 84.9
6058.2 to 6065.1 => 84.8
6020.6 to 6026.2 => 83.4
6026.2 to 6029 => 82.5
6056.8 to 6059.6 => 74.1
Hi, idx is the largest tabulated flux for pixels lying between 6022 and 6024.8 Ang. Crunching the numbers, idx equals 99.45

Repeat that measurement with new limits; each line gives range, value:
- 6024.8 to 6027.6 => 89.82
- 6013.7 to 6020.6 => 81.53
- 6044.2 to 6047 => 87.47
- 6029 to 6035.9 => 87.2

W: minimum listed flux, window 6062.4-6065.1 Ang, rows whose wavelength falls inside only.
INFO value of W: 82.25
